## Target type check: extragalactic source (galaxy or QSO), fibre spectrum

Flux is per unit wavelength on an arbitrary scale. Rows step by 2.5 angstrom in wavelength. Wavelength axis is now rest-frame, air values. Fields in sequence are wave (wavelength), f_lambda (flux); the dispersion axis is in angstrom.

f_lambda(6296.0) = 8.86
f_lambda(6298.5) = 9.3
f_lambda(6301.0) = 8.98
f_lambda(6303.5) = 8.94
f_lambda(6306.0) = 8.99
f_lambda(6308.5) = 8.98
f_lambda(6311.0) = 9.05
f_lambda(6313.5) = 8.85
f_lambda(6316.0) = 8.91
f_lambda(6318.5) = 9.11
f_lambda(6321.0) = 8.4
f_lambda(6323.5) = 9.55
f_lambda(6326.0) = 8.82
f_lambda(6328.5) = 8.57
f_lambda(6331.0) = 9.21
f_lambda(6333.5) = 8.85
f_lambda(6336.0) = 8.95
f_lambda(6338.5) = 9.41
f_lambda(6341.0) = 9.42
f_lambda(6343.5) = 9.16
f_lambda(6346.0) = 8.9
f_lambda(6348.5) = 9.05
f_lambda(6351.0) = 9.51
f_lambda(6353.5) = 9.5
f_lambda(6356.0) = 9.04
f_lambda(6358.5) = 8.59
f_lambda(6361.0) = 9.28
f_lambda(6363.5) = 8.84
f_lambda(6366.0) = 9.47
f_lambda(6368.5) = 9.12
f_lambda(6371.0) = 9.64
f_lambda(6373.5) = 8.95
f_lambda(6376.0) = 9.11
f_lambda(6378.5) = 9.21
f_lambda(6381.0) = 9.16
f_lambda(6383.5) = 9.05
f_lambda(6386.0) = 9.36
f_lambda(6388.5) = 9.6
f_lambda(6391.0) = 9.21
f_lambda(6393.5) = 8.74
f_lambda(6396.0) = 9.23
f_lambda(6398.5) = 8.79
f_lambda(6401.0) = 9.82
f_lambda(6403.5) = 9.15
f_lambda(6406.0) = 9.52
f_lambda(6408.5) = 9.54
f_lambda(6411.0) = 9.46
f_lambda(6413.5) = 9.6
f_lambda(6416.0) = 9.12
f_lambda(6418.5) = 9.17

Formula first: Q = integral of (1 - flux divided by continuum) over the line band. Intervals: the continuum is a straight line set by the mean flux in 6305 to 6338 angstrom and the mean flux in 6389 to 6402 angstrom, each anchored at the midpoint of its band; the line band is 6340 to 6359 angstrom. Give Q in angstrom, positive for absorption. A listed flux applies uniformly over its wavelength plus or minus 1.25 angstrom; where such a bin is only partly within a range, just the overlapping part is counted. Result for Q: -0.3 angstrom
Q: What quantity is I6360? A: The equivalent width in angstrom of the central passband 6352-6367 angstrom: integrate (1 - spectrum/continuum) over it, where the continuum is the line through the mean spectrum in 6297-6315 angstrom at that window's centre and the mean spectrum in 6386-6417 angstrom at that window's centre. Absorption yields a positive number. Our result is 0.1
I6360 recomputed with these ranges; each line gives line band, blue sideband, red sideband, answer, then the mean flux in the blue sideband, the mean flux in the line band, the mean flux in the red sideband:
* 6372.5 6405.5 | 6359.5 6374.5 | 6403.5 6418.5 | 0.4 angstrom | 9.21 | 9.19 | 9.4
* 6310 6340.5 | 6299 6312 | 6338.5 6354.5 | 0.5 angstrom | 9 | 8.98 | 9.26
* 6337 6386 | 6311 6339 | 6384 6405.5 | -0.4 angstrom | 8.96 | 9.18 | 9.24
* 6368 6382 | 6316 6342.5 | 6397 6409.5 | 0.0 angstrom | 9.02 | 9.2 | 9.36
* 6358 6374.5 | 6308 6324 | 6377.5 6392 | 0.1 angstrom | 8.95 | 9.15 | 9.27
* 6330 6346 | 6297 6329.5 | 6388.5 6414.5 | -0.1 angstrom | 8.96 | 9.15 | 9.32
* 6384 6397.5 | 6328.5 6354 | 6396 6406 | 0.1 angstrom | 9.16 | 9.21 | 9.28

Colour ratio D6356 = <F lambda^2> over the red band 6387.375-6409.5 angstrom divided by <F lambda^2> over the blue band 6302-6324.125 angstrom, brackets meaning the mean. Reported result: 1.1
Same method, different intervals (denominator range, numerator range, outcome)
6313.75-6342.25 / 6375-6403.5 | 1.04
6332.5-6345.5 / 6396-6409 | 1.04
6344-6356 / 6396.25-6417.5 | 1.03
